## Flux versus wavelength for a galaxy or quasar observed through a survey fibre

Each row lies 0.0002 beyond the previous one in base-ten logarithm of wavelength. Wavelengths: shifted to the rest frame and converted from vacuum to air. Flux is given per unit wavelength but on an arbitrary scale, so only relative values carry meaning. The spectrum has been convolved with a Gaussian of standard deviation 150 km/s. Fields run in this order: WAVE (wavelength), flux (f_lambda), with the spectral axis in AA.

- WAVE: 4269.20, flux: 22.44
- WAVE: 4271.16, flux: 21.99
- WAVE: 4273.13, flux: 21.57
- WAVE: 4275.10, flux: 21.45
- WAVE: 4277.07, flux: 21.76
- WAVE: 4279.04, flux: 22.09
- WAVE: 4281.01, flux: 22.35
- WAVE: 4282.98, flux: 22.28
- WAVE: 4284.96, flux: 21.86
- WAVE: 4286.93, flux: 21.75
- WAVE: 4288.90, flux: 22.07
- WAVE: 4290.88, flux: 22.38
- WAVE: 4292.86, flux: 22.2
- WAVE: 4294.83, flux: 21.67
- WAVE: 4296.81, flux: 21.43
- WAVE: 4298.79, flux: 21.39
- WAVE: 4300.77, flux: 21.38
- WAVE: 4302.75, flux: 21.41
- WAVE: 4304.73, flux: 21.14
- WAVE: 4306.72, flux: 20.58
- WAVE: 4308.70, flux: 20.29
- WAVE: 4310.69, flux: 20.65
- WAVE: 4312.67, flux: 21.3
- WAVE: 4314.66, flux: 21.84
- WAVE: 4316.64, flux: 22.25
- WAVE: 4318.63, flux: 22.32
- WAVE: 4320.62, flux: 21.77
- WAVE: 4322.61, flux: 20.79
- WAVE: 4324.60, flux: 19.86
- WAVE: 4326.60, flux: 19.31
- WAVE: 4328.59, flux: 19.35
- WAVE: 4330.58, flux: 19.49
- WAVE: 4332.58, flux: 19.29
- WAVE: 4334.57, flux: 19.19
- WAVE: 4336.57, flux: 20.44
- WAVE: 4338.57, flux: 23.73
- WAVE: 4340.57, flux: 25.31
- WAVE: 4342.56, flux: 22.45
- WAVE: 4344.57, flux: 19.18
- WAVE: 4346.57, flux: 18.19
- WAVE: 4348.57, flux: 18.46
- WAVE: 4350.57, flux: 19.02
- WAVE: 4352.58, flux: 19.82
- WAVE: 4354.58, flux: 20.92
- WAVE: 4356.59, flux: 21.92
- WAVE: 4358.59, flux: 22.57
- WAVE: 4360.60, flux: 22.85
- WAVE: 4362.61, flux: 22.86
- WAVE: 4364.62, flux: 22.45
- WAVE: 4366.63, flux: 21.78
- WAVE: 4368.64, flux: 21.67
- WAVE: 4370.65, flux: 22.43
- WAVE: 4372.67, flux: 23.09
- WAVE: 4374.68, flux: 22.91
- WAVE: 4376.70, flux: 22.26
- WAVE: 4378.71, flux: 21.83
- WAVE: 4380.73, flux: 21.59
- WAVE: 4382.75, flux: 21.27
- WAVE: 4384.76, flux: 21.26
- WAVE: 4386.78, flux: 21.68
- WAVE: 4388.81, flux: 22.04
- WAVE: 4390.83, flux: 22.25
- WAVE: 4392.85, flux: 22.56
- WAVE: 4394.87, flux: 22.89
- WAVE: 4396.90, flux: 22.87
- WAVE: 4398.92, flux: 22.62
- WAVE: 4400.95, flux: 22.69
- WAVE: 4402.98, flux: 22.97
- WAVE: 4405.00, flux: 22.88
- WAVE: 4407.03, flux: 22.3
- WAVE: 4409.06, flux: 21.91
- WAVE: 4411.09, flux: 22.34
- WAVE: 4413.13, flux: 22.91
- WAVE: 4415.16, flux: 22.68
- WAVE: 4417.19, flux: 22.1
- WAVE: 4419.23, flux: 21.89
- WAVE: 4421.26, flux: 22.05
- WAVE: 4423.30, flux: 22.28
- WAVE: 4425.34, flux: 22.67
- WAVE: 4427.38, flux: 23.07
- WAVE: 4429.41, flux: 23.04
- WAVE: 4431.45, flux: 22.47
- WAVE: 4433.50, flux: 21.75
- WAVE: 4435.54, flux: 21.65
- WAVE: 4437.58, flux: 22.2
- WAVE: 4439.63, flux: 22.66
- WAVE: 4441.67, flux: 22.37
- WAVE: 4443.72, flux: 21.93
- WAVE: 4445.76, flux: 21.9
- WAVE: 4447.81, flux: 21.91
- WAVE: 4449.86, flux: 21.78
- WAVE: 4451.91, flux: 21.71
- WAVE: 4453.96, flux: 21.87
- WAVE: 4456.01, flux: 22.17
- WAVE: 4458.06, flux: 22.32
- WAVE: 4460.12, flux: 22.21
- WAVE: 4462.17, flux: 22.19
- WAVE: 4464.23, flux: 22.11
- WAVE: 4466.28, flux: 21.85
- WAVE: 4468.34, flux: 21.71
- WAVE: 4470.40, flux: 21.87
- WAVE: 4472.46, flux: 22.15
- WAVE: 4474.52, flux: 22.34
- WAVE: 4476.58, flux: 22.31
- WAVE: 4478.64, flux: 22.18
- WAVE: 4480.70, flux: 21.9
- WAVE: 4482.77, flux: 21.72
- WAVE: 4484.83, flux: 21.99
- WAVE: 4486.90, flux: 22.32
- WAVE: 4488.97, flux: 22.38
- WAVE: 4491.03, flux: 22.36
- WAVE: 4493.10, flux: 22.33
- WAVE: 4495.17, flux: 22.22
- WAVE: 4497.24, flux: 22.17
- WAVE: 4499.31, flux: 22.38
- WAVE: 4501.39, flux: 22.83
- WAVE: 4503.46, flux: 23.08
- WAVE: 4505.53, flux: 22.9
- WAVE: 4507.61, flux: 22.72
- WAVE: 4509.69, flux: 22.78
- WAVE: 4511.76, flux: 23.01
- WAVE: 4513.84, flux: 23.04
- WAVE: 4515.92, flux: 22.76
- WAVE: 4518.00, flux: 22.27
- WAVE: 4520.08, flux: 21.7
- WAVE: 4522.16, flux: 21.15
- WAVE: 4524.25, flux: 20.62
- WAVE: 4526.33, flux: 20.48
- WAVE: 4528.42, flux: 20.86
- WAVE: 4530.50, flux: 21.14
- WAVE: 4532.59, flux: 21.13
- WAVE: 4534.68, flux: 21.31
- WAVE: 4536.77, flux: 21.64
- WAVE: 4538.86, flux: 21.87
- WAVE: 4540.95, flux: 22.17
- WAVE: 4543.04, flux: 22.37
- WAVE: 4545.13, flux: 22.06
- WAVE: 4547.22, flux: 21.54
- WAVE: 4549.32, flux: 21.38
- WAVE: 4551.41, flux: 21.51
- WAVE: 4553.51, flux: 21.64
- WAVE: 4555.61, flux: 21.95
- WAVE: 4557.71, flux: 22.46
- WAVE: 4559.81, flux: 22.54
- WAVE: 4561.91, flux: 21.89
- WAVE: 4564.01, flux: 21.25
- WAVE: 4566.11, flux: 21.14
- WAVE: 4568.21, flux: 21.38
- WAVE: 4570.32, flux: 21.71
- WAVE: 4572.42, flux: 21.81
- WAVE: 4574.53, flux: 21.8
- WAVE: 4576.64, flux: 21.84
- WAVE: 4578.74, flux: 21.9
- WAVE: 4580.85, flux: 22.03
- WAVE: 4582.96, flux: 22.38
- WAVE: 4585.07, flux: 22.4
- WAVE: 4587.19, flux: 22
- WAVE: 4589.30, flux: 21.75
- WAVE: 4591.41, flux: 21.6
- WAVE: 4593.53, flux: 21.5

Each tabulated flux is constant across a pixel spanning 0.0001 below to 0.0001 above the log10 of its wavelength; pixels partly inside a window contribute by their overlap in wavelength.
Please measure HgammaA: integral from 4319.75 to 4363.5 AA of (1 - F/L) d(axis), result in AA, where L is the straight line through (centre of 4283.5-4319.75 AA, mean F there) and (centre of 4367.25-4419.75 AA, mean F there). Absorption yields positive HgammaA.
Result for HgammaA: 2.26 AA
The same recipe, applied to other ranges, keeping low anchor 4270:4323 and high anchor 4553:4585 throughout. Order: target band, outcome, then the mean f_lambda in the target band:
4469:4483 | -0.2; 22.1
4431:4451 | -0.3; 22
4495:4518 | -0.9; 22.7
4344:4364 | 1.0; 20.7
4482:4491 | -0.1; 22.2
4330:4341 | 0.3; 21.1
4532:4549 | 0.1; 21.8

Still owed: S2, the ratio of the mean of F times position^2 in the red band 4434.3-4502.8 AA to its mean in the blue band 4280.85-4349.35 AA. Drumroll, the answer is 1.1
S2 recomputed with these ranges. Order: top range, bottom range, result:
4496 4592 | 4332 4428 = 1.08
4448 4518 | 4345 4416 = 1.07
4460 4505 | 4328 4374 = 1.11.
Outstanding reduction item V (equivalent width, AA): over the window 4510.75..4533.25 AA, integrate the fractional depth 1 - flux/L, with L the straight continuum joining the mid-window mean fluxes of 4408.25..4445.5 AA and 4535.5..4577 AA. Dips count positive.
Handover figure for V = 0.3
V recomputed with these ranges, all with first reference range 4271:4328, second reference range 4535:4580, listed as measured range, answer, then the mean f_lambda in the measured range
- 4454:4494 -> -0.8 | 22.1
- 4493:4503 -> -0.3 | 22.4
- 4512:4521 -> -0.3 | 22.5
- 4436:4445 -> -0.2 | 22.3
